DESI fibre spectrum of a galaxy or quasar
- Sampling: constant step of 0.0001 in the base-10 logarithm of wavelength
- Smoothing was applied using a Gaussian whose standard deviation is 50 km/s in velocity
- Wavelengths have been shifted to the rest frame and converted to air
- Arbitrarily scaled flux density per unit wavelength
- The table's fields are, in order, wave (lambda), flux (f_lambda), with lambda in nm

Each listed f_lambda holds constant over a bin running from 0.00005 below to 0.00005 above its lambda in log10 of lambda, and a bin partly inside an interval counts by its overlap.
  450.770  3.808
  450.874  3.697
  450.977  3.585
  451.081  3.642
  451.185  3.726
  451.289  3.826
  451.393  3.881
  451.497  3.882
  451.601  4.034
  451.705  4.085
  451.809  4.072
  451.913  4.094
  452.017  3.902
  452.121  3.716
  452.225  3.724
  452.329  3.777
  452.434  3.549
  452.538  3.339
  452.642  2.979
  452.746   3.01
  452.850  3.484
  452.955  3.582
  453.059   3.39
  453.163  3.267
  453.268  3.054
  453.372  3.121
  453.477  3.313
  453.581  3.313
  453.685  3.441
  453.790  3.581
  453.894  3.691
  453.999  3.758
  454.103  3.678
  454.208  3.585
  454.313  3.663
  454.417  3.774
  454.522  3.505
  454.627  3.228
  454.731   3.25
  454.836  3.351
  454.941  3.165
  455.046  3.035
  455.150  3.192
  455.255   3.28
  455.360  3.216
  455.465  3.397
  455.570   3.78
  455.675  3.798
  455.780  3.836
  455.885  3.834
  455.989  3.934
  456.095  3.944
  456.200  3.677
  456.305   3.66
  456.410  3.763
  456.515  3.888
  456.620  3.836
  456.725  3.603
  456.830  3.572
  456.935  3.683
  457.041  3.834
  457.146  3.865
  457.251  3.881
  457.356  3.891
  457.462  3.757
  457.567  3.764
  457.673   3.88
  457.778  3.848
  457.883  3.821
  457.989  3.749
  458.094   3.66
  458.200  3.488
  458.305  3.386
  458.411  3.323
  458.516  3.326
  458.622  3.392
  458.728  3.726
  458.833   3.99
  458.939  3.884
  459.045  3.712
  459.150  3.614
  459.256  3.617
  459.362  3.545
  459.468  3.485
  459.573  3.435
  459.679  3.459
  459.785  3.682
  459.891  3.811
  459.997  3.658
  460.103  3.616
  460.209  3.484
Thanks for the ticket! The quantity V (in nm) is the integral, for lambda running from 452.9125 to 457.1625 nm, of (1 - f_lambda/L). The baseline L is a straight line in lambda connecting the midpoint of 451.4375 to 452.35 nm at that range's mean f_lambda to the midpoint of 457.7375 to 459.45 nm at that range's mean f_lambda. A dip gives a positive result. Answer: 0.27 nm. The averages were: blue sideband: 3.93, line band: 3.54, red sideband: 3.62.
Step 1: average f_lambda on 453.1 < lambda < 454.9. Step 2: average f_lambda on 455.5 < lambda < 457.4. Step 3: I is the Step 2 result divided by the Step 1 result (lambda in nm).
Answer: 1.1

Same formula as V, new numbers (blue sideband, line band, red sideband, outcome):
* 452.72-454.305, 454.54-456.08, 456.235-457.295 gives 0.06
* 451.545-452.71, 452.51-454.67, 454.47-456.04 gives 0.11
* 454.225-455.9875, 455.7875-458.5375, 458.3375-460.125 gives -0.15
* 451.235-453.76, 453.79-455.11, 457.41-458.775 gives 0.04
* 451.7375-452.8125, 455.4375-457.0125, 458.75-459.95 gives -0.05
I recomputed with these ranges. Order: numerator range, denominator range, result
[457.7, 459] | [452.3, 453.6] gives 1.10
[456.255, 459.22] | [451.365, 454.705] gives 1.04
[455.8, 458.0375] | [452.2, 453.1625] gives 1.11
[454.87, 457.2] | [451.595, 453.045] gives 0.99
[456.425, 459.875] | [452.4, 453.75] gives 1.12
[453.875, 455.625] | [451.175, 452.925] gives 0.93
